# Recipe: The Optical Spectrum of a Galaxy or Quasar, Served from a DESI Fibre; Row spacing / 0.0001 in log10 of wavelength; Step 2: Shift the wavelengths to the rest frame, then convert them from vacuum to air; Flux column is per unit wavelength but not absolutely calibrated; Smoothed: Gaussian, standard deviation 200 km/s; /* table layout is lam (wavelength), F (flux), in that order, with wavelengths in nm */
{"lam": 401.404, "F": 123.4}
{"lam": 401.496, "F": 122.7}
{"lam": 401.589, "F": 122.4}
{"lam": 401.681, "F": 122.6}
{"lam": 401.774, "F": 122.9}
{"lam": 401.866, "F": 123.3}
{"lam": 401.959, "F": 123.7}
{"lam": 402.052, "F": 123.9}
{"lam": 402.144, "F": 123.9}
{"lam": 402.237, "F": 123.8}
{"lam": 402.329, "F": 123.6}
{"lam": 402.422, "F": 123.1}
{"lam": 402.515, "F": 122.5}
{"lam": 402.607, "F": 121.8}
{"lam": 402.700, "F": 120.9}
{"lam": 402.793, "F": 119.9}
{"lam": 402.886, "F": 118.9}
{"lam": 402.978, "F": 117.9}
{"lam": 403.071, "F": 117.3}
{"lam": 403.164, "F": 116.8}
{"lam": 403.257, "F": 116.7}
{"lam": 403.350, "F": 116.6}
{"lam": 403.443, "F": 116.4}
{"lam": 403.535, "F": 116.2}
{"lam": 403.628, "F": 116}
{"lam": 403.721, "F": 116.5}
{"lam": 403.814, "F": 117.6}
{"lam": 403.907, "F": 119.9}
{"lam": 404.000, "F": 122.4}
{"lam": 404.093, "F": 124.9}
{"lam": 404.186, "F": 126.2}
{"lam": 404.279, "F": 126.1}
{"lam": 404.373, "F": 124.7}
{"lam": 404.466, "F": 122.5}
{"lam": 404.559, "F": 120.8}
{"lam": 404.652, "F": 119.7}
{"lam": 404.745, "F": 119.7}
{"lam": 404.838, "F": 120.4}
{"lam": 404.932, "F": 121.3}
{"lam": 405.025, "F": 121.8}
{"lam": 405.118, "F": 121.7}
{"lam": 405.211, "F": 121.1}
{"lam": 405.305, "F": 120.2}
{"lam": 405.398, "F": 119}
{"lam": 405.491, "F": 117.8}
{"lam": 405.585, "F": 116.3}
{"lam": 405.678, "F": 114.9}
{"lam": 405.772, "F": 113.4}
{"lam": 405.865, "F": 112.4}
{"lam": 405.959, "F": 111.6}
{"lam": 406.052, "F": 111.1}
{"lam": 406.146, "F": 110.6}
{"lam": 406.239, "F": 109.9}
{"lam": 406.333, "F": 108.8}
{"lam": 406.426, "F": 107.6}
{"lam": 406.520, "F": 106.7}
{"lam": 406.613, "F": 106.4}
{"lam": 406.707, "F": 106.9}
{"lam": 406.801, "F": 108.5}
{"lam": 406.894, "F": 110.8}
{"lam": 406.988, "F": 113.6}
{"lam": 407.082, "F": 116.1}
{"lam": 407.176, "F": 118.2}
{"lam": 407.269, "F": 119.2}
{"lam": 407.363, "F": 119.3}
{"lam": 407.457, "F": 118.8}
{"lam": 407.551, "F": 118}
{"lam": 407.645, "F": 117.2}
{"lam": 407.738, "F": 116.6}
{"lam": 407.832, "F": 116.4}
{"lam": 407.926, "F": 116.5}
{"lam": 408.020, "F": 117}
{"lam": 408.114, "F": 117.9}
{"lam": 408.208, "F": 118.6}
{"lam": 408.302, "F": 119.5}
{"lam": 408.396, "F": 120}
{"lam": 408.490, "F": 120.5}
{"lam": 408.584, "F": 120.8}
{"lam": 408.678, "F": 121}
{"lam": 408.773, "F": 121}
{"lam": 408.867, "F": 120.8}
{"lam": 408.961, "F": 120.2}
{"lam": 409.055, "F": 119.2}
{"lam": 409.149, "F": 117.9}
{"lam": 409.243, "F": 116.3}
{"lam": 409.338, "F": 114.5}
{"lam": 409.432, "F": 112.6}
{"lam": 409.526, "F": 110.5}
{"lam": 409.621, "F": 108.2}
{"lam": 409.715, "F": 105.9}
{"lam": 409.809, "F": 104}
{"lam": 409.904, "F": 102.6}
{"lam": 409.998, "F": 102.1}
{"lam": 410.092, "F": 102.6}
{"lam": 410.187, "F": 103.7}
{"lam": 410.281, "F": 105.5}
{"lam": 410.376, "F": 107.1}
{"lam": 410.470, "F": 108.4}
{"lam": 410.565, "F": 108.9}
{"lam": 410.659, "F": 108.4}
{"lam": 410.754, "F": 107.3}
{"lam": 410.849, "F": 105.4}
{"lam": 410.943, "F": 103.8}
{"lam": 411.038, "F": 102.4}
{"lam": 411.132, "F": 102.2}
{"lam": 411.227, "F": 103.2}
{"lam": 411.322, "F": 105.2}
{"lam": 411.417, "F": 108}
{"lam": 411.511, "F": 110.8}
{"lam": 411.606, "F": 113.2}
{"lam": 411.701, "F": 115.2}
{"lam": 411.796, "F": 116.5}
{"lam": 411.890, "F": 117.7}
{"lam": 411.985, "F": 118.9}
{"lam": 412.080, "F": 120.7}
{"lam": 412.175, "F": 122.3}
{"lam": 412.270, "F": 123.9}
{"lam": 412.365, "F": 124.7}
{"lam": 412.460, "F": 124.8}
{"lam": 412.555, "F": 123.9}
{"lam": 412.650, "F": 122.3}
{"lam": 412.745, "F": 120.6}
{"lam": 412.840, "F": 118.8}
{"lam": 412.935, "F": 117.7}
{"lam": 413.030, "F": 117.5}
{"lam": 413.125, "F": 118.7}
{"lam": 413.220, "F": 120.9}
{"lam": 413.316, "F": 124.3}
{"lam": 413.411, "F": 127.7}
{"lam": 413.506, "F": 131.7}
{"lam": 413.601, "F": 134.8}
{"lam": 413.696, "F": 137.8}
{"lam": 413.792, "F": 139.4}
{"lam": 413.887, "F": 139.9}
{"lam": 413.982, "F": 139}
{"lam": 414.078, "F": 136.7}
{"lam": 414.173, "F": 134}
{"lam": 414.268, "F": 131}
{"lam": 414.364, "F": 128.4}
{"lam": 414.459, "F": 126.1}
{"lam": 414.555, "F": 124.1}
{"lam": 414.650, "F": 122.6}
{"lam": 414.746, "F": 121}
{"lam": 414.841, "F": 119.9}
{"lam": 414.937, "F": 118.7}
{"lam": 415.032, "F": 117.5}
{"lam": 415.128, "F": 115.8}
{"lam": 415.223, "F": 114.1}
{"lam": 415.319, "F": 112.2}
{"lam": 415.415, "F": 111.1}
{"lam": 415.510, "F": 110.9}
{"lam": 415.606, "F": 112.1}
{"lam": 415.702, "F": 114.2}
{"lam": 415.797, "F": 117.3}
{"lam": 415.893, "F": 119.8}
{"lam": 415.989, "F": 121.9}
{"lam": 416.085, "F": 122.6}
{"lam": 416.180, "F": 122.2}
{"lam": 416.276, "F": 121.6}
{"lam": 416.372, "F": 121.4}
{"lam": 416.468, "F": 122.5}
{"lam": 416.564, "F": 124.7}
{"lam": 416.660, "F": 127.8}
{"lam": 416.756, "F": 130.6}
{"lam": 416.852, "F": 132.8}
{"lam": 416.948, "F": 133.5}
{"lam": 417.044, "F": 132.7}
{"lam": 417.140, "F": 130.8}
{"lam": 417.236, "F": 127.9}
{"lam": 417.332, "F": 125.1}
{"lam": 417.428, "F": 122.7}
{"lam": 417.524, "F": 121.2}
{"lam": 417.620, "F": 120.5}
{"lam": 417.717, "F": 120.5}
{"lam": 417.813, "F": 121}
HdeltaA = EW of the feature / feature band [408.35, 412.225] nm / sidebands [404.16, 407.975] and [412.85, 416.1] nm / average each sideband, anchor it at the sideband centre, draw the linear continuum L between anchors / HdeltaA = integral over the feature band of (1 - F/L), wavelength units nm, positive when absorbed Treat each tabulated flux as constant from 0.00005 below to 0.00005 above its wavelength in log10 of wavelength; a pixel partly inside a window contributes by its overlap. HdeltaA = 0.27 nm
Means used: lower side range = 116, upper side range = 124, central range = 112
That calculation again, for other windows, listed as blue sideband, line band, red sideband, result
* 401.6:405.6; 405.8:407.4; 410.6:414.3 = 0.12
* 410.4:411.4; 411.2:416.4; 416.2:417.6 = -0.27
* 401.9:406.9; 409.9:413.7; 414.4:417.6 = 0.18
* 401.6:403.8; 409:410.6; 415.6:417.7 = 0.17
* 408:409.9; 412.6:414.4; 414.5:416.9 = -0.15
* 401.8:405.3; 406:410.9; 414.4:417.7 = 0.34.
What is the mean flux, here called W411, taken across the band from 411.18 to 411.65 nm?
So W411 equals 108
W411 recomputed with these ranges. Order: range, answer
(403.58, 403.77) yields 116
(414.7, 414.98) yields 120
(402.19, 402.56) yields 123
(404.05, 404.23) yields 126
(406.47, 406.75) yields 107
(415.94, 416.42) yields 122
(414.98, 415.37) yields 115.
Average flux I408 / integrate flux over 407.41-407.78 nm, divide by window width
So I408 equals 118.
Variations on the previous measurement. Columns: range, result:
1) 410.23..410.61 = 107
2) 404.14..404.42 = 125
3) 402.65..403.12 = 119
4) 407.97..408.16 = 117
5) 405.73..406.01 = 113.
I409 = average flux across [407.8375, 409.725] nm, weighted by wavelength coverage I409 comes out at 117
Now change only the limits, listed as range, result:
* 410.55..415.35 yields 120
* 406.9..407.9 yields 117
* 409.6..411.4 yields 105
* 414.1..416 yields 120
